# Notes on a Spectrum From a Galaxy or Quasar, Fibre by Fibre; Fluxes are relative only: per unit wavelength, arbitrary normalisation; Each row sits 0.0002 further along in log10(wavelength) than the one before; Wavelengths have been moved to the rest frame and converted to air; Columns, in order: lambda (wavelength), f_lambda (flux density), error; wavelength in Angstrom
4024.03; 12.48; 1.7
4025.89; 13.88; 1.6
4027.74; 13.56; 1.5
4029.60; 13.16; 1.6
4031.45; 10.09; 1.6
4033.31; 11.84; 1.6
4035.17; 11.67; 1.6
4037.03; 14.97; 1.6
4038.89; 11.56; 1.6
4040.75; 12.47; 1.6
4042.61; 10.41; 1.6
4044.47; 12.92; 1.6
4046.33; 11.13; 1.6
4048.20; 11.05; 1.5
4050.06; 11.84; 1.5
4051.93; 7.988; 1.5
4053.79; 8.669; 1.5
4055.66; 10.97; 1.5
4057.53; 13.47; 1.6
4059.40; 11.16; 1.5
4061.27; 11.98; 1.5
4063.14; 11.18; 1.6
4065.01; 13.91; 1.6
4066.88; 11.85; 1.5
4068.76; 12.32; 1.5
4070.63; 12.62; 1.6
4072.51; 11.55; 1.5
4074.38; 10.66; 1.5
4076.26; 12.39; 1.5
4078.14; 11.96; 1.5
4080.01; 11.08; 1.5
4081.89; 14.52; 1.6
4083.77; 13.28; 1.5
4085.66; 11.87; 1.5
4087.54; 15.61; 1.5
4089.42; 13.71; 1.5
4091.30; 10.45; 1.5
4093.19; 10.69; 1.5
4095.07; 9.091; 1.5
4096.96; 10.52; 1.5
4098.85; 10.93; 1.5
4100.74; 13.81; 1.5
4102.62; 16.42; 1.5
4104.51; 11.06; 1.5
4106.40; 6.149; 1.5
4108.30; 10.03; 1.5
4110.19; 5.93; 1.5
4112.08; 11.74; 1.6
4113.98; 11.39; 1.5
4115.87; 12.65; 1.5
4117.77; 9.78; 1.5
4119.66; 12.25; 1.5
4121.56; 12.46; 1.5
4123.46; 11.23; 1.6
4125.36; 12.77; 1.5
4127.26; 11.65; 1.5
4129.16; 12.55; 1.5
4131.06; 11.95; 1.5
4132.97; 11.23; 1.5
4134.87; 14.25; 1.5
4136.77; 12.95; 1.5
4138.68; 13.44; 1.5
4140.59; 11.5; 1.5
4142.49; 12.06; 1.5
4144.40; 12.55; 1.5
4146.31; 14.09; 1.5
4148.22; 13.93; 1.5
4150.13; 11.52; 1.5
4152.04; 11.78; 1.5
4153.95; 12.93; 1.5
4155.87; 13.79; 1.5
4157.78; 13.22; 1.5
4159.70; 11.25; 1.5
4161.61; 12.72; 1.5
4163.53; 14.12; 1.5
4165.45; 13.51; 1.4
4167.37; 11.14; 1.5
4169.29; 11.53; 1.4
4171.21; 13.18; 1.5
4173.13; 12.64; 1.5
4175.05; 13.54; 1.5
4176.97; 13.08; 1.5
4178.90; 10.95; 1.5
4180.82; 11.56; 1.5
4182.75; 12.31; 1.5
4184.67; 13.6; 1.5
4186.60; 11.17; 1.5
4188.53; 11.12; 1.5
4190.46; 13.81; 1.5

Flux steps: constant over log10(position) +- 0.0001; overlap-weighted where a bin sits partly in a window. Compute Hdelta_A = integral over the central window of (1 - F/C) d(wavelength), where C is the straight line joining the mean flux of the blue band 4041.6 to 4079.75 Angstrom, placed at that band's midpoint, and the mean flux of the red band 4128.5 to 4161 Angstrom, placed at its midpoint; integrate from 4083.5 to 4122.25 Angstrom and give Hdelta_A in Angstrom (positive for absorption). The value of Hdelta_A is 2.2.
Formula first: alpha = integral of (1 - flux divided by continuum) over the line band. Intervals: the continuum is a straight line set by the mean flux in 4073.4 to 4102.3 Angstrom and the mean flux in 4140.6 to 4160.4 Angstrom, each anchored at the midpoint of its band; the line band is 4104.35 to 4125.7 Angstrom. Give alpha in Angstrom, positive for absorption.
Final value 3.16 Angstrom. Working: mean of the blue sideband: 12.1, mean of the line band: 10.5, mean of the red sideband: 12.7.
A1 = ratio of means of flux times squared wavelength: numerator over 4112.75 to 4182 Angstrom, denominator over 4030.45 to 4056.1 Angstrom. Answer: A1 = 1.16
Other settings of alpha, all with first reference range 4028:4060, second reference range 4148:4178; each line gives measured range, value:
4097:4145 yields 2.4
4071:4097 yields -0.2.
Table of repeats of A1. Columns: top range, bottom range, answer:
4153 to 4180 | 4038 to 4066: 1.18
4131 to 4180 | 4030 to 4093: 1.11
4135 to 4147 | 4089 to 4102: 1.16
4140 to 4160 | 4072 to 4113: 1.13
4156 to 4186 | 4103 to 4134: 1.17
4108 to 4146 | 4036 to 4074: 1.05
